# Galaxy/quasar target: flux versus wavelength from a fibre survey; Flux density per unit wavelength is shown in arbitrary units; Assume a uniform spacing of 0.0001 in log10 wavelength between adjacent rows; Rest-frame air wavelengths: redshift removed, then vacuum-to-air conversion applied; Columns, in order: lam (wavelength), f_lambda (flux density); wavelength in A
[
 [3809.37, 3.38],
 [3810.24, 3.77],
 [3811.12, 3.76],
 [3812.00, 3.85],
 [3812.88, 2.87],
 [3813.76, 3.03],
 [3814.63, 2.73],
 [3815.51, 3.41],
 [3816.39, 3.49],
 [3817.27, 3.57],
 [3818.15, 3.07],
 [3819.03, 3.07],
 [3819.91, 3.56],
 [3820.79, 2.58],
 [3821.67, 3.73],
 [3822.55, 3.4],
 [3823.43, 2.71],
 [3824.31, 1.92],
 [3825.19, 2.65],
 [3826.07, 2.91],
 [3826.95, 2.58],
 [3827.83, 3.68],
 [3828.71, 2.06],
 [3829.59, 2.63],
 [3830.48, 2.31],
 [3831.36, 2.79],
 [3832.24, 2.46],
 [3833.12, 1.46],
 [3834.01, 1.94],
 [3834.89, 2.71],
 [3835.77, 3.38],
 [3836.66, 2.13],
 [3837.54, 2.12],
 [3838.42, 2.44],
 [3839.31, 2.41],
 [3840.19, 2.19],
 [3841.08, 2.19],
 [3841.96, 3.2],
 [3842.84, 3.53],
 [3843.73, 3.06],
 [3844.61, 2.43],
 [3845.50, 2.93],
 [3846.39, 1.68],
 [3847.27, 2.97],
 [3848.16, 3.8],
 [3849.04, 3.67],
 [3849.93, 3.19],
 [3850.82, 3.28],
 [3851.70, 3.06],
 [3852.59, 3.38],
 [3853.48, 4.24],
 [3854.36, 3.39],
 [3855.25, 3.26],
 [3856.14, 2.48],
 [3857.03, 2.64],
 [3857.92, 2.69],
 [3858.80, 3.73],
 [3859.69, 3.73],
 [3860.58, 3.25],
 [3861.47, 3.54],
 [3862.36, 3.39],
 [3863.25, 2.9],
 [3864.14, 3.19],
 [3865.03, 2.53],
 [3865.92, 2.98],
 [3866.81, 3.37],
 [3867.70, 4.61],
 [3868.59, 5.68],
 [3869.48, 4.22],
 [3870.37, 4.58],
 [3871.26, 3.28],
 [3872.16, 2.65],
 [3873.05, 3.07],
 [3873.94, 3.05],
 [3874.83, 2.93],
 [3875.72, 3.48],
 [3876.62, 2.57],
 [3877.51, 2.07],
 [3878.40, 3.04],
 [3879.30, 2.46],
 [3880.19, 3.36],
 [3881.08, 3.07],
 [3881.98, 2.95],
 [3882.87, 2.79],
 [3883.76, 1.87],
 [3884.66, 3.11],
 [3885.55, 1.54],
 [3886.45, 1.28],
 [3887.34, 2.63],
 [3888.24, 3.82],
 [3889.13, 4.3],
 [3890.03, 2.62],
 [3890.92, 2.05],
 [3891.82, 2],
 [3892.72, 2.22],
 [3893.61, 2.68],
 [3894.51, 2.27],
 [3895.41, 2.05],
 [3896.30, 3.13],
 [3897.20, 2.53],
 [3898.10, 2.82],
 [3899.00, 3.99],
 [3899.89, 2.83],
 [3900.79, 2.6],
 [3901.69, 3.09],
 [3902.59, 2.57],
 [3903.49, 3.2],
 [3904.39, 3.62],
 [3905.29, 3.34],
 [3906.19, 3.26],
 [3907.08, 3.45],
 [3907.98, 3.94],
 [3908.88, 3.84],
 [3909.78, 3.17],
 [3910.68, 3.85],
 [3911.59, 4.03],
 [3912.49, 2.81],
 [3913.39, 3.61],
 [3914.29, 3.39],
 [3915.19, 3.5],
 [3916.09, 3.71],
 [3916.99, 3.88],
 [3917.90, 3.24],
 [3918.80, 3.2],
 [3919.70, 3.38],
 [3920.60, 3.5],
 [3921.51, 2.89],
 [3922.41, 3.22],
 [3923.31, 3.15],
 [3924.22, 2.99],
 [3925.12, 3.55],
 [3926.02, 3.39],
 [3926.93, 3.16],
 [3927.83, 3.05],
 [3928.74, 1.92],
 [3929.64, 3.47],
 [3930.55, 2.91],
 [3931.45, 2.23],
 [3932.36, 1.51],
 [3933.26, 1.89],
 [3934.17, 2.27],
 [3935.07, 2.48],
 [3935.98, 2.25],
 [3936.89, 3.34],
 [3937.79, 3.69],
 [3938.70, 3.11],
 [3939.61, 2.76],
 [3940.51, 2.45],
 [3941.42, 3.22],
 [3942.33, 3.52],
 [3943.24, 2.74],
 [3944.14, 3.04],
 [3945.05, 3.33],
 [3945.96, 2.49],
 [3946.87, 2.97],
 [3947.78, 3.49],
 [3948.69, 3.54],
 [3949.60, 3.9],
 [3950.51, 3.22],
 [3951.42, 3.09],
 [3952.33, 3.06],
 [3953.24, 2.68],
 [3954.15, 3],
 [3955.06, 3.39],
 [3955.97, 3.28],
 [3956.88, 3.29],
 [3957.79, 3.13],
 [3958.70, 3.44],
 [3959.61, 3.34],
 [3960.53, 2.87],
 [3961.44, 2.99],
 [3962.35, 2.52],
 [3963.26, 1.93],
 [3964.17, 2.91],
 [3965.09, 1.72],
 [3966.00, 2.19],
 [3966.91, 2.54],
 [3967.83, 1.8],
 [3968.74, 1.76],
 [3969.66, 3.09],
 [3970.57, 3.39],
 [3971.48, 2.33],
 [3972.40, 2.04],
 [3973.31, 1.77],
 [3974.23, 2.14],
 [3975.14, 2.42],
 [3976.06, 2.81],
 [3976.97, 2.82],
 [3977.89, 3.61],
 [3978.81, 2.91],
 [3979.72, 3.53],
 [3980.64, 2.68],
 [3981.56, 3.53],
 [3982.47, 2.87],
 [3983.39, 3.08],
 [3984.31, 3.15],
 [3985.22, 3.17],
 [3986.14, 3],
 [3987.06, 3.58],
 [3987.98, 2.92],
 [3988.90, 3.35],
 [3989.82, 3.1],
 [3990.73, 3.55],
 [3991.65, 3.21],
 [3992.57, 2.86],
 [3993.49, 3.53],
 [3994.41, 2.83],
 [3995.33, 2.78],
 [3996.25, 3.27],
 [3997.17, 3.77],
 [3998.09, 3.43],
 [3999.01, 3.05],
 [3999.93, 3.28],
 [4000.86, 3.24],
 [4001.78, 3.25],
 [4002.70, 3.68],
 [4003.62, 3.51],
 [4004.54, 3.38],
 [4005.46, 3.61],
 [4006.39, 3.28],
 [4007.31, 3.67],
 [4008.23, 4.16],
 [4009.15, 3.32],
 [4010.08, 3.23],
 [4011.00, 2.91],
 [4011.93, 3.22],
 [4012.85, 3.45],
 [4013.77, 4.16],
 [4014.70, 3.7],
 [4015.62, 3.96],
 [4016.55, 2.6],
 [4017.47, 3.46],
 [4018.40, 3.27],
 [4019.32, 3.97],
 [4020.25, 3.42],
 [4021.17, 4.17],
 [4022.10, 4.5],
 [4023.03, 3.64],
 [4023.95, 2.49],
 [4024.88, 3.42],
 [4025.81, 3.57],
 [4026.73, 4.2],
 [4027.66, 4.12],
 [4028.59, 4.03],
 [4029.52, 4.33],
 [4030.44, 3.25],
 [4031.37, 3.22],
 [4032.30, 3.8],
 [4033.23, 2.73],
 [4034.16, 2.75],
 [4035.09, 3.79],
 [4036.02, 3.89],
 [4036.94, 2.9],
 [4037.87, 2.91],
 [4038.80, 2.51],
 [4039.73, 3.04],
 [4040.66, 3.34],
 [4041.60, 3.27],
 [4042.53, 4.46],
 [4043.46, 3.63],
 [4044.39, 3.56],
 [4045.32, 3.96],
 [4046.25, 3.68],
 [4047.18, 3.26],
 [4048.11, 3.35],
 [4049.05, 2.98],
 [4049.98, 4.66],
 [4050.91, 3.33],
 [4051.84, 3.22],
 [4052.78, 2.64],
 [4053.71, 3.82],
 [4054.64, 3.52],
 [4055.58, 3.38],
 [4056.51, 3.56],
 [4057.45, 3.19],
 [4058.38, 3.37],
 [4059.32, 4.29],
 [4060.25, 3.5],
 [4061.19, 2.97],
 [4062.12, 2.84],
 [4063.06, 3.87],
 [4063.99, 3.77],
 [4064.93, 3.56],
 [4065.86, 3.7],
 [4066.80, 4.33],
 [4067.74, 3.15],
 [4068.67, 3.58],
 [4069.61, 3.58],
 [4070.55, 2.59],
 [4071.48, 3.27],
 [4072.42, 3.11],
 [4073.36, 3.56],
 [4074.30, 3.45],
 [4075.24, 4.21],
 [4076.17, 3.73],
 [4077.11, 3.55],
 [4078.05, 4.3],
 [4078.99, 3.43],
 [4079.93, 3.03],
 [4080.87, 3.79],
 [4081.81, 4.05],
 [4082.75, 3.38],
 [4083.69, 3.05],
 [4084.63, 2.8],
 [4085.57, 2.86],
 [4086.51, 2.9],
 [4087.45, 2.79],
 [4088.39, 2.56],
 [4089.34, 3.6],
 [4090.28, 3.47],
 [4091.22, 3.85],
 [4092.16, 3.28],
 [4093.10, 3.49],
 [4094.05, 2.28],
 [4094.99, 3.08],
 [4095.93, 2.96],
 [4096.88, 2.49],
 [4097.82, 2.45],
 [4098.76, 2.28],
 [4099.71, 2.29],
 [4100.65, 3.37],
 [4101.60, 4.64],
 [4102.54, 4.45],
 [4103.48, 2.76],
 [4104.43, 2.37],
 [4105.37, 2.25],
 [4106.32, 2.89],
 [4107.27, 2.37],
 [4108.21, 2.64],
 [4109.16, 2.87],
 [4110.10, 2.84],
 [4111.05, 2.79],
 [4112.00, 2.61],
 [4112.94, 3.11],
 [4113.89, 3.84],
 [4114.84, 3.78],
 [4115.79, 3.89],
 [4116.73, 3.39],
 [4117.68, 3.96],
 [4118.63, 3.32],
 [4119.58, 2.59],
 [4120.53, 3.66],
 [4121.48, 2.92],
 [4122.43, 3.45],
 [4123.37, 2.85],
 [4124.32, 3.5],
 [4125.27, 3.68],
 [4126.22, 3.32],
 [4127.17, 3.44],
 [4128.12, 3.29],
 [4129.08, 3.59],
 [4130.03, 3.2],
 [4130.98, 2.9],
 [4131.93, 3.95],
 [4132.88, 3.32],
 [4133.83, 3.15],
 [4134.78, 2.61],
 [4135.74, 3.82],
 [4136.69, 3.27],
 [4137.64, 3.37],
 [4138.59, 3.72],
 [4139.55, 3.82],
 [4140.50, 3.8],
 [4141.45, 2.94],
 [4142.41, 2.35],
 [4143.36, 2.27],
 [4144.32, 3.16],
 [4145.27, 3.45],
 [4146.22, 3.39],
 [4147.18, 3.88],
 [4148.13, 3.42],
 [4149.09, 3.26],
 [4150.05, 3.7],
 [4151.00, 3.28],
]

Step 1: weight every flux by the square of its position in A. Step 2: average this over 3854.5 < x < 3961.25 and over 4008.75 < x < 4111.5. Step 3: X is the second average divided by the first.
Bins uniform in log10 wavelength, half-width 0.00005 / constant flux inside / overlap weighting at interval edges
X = 1.18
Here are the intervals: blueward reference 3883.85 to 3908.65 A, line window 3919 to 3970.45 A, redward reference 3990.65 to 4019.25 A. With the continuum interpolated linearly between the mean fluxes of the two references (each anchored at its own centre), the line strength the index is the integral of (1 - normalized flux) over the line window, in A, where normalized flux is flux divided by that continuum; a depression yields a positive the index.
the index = 3.03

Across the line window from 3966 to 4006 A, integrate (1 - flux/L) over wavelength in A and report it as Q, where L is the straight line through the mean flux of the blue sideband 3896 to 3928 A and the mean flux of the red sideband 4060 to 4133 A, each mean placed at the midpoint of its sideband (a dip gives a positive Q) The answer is 3.4 A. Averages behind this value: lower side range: 3.31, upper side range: 3.26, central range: 3.01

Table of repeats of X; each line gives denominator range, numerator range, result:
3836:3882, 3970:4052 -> 1.15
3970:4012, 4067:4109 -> 1.07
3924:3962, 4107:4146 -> 1.19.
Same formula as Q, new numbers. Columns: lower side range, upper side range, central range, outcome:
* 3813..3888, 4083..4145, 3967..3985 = 1.9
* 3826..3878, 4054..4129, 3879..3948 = 2.5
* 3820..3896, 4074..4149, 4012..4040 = -3.4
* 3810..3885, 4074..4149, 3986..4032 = -4.5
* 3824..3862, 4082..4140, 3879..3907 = 1.2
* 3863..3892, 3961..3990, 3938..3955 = -1.7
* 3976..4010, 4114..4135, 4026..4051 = -1.6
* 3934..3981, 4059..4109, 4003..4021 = -2.8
